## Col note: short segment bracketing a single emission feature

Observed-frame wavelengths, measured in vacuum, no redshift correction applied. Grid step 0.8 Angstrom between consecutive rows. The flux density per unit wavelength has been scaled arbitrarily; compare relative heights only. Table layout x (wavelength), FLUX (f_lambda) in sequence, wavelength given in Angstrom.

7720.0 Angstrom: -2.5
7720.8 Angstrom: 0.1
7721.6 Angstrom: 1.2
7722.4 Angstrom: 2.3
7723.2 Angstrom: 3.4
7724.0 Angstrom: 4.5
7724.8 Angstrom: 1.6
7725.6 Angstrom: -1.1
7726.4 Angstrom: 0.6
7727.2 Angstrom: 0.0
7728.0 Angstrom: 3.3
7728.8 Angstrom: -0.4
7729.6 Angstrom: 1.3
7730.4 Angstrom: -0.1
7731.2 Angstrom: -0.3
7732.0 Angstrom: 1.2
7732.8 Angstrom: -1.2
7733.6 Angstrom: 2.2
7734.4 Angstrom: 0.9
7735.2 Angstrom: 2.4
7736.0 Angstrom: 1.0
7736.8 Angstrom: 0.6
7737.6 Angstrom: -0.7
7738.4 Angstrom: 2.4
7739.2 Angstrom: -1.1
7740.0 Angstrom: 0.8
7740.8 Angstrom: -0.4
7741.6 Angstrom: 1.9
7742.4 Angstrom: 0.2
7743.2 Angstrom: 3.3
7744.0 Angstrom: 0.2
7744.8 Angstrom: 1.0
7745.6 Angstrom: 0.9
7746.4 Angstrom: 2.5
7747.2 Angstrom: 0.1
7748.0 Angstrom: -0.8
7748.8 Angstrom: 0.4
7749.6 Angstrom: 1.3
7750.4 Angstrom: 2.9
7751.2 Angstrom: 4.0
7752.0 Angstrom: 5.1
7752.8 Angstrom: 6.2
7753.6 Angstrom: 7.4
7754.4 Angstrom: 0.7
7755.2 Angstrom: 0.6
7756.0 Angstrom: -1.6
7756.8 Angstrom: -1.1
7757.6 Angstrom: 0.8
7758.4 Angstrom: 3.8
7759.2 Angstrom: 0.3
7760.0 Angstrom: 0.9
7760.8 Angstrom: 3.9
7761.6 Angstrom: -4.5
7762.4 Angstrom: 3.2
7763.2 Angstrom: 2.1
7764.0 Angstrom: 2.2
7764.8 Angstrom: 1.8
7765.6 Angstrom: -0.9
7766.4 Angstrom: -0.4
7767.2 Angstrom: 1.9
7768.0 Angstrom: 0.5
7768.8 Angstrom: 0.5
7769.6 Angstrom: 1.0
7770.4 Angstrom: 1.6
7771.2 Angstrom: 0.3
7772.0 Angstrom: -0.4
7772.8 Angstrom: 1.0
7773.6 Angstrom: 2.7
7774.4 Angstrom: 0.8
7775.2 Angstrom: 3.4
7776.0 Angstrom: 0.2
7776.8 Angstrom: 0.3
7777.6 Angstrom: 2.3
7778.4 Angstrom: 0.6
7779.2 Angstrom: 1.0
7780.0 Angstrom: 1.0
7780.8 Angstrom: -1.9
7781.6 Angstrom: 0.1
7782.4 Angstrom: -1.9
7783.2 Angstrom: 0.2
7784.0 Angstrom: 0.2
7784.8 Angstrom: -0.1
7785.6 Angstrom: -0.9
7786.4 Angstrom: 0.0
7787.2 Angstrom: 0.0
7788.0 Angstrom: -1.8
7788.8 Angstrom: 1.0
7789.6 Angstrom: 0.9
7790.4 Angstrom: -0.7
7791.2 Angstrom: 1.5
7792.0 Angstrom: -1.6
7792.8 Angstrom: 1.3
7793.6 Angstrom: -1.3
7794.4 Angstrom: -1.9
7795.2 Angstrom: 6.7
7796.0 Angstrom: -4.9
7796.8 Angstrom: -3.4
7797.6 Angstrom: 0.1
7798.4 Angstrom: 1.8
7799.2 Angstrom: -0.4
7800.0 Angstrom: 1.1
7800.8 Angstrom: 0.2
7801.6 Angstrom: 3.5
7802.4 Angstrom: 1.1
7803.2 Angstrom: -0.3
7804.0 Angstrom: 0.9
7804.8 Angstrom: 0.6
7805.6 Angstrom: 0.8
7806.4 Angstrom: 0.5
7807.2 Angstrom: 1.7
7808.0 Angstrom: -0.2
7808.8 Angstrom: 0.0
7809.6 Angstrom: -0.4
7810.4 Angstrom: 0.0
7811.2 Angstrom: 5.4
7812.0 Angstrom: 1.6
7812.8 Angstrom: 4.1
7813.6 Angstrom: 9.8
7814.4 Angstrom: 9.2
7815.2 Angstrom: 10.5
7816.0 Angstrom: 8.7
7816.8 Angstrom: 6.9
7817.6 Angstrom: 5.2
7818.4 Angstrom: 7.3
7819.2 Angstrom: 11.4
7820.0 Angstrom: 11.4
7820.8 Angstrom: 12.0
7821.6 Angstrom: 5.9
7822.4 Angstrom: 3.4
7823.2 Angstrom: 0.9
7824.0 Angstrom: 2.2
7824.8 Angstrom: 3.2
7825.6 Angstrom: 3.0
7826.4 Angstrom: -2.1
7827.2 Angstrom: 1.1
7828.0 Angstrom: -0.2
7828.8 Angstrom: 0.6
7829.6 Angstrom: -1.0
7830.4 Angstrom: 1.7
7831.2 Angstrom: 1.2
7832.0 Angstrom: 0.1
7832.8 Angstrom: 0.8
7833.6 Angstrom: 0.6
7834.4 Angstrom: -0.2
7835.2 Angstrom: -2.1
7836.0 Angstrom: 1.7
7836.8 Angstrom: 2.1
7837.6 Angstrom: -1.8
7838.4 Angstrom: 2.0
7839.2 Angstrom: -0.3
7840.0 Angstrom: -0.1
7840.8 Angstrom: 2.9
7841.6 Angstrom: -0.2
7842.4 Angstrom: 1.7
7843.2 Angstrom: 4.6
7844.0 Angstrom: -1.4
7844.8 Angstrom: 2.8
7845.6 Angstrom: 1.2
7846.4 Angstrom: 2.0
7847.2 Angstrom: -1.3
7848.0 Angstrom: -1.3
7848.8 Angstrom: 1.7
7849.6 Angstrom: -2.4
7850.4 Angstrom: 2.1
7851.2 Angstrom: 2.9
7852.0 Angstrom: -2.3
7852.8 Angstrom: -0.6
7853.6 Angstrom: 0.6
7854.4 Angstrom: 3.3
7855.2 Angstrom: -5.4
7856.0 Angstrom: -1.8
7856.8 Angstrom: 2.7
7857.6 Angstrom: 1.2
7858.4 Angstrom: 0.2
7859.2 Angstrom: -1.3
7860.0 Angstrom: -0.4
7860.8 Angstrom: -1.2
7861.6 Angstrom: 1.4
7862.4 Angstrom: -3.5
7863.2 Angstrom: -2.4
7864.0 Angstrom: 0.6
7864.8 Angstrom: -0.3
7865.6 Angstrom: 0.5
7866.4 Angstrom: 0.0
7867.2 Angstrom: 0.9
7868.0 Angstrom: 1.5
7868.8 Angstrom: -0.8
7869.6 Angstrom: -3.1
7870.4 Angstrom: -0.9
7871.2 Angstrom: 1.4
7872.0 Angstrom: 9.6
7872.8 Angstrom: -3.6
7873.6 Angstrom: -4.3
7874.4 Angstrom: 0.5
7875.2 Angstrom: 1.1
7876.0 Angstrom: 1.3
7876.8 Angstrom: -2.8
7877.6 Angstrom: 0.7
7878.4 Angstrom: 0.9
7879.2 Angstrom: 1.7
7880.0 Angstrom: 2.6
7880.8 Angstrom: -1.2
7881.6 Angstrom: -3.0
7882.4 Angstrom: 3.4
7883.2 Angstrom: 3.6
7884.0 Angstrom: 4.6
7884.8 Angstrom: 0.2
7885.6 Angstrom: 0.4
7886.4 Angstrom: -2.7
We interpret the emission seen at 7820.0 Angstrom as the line [O II] 3727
